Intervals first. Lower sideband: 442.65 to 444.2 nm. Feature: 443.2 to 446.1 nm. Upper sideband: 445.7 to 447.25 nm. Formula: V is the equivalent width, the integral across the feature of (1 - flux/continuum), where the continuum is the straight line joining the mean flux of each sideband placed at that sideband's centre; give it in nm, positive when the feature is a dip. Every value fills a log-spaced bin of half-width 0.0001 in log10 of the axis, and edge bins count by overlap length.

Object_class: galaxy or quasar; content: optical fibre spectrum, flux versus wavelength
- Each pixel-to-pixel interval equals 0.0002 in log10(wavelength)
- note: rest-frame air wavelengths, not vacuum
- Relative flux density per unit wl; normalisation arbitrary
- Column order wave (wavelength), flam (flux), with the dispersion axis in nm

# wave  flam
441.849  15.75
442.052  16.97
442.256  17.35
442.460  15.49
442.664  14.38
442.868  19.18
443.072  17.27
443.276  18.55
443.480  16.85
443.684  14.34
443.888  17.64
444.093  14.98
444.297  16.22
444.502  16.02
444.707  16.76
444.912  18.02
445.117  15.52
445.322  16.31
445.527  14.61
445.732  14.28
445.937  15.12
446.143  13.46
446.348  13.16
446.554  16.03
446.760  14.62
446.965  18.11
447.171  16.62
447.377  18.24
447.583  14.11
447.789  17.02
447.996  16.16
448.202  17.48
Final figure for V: 0.03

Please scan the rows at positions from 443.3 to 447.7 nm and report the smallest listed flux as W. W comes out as 13.16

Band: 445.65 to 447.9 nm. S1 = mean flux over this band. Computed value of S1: 15.5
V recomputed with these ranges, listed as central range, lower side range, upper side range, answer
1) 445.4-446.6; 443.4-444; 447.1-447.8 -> 0.143 nm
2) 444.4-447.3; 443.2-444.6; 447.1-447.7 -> 0.123 nm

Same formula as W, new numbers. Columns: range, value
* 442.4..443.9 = 14.34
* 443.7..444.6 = 14.98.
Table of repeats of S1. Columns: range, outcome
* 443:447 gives 15.8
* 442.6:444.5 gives 16.6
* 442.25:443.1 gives 16.6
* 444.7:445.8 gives 15.9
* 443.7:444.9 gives 16.3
